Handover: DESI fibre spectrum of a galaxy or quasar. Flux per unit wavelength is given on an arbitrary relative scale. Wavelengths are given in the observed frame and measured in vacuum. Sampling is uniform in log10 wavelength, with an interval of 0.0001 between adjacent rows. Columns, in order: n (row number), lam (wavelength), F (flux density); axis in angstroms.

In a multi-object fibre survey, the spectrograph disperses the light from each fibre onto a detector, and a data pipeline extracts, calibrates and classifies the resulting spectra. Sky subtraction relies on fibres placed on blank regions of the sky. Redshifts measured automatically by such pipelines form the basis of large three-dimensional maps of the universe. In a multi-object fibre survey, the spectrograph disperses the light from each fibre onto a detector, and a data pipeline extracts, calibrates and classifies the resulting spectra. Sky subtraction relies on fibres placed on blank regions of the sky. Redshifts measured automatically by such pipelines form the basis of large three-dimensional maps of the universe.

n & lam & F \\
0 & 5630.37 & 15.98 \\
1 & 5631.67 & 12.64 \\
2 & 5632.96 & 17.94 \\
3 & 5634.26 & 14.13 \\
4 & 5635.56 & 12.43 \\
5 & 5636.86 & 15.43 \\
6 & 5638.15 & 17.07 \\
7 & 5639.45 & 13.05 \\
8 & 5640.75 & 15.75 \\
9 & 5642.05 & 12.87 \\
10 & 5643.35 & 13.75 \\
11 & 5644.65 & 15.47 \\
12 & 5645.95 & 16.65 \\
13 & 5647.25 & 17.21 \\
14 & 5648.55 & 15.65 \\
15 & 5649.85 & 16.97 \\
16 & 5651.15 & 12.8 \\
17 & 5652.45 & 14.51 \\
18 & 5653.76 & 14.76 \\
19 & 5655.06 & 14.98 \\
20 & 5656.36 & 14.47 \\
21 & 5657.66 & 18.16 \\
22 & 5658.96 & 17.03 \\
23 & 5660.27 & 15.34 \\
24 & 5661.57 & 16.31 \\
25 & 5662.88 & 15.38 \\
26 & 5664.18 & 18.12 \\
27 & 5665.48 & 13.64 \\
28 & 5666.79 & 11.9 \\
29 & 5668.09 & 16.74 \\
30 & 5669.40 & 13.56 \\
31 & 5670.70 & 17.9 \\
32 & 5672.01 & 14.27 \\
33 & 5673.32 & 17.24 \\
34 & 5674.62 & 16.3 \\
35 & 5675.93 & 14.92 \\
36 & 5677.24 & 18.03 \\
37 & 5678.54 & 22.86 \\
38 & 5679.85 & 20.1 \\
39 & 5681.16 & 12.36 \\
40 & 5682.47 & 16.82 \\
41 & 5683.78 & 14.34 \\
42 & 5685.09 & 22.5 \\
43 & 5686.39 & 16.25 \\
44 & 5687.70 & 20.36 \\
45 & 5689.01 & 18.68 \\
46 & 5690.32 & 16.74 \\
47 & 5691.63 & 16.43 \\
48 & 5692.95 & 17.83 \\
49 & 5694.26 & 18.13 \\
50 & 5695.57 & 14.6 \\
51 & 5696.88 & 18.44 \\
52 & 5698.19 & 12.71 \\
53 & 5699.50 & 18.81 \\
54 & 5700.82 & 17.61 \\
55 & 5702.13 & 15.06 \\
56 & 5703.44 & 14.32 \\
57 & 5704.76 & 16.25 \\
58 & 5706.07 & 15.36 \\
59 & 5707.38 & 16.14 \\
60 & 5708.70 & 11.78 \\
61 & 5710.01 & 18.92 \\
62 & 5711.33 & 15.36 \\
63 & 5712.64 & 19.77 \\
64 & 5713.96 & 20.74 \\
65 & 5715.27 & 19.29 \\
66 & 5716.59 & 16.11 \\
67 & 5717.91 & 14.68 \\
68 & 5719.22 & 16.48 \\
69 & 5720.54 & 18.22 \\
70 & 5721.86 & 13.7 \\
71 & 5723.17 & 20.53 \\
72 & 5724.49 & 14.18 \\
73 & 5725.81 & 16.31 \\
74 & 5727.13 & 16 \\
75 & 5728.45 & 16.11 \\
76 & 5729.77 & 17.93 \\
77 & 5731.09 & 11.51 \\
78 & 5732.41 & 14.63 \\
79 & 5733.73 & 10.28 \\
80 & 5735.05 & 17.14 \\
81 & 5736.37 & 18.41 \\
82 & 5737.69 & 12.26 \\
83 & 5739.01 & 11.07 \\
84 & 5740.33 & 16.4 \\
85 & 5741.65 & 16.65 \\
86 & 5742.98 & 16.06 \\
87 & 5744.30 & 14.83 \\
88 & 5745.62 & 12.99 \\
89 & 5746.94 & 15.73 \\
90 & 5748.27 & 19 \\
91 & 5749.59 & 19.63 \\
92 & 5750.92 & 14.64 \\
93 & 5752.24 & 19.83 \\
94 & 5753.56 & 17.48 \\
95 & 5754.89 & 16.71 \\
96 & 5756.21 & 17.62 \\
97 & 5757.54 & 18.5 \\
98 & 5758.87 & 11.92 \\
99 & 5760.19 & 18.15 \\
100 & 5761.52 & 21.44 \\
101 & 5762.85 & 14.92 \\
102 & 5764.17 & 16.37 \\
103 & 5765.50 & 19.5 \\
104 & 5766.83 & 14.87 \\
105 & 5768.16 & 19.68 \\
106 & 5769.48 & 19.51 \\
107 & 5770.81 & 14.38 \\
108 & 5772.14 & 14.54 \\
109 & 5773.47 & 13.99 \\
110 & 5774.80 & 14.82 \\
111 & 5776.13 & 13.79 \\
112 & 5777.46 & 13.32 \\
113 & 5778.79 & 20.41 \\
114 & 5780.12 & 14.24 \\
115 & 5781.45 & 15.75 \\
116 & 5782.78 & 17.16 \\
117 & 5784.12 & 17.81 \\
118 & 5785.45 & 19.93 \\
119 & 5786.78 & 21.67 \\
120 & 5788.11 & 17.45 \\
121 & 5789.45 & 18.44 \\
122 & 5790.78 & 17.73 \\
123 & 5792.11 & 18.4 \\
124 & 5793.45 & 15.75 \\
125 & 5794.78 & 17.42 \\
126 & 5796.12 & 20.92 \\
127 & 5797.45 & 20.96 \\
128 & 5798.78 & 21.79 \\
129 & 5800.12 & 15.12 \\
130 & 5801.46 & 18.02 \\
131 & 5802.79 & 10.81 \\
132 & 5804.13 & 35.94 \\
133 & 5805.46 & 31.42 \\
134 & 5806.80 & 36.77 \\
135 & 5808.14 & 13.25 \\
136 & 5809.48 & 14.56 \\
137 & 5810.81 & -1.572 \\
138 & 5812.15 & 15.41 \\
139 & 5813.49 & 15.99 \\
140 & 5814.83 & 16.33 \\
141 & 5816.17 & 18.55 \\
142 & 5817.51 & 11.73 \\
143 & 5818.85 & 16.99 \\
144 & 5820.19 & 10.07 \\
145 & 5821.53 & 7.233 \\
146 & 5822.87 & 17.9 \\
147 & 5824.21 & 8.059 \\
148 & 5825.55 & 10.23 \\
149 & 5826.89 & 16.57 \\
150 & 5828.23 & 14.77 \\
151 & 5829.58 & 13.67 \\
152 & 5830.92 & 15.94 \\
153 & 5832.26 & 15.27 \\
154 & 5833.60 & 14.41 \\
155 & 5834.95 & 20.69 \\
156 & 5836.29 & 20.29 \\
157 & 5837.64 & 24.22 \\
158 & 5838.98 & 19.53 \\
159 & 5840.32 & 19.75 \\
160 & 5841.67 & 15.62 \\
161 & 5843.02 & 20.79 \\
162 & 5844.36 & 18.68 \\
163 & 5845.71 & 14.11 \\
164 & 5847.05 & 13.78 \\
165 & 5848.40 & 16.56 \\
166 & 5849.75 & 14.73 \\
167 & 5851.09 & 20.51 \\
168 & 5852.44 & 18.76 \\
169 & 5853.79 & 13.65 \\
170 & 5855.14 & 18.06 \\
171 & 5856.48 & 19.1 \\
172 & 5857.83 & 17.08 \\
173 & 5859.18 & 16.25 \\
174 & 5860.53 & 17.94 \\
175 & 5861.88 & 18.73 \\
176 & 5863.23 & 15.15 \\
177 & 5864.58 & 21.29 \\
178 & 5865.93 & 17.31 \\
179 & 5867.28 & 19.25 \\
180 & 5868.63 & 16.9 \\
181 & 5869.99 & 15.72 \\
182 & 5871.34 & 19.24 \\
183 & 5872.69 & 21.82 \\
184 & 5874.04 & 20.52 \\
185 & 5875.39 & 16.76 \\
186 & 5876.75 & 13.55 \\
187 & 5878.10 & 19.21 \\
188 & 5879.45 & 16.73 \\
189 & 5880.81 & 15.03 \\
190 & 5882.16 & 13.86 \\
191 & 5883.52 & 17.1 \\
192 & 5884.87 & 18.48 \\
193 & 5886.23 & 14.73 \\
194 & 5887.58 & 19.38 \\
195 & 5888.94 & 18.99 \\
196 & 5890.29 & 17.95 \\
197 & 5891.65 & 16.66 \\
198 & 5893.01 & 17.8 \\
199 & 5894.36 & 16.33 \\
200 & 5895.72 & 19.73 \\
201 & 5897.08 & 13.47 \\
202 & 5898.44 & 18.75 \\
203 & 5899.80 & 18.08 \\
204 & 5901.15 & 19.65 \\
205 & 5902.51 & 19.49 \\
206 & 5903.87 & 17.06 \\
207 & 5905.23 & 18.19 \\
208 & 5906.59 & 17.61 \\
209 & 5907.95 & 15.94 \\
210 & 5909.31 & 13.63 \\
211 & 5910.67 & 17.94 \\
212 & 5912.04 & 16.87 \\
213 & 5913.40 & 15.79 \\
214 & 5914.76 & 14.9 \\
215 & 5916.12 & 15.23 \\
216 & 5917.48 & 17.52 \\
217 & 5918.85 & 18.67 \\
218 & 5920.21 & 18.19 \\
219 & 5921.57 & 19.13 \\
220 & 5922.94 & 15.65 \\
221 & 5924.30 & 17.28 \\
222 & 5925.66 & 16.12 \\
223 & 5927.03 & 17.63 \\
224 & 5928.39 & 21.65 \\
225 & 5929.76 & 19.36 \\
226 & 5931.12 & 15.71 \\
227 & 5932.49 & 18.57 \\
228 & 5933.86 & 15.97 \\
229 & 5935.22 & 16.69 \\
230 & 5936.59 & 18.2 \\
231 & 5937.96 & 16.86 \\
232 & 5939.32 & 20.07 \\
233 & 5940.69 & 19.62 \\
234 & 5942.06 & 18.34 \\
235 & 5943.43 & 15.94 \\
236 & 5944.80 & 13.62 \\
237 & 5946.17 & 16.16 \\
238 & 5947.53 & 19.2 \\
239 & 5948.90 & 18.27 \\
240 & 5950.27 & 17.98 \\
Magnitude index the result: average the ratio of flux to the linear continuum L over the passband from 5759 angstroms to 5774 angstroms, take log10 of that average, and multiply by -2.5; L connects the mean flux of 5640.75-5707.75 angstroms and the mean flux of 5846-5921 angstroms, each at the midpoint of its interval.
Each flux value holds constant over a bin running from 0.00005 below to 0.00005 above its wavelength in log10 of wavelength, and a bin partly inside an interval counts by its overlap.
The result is -0.01 mag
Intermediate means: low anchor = 16.2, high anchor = 17.3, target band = 16.9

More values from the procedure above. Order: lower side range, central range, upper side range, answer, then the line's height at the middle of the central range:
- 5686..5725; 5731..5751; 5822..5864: 0.11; 16.8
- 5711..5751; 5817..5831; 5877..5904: 0.29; 16.8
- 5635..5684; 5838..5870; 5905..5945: -0.05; 16.8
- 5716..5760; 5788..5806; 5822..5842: -0.23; 16.2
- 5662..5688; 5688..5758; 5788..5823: 0.04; 17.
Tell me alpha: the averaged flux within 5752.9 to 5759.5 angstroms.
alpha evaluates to 16.5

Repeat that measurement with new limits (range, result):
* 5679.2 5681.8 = 16.2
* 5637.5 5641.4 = 15.3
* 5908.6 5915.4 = 15.8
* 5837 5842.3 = 19.8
